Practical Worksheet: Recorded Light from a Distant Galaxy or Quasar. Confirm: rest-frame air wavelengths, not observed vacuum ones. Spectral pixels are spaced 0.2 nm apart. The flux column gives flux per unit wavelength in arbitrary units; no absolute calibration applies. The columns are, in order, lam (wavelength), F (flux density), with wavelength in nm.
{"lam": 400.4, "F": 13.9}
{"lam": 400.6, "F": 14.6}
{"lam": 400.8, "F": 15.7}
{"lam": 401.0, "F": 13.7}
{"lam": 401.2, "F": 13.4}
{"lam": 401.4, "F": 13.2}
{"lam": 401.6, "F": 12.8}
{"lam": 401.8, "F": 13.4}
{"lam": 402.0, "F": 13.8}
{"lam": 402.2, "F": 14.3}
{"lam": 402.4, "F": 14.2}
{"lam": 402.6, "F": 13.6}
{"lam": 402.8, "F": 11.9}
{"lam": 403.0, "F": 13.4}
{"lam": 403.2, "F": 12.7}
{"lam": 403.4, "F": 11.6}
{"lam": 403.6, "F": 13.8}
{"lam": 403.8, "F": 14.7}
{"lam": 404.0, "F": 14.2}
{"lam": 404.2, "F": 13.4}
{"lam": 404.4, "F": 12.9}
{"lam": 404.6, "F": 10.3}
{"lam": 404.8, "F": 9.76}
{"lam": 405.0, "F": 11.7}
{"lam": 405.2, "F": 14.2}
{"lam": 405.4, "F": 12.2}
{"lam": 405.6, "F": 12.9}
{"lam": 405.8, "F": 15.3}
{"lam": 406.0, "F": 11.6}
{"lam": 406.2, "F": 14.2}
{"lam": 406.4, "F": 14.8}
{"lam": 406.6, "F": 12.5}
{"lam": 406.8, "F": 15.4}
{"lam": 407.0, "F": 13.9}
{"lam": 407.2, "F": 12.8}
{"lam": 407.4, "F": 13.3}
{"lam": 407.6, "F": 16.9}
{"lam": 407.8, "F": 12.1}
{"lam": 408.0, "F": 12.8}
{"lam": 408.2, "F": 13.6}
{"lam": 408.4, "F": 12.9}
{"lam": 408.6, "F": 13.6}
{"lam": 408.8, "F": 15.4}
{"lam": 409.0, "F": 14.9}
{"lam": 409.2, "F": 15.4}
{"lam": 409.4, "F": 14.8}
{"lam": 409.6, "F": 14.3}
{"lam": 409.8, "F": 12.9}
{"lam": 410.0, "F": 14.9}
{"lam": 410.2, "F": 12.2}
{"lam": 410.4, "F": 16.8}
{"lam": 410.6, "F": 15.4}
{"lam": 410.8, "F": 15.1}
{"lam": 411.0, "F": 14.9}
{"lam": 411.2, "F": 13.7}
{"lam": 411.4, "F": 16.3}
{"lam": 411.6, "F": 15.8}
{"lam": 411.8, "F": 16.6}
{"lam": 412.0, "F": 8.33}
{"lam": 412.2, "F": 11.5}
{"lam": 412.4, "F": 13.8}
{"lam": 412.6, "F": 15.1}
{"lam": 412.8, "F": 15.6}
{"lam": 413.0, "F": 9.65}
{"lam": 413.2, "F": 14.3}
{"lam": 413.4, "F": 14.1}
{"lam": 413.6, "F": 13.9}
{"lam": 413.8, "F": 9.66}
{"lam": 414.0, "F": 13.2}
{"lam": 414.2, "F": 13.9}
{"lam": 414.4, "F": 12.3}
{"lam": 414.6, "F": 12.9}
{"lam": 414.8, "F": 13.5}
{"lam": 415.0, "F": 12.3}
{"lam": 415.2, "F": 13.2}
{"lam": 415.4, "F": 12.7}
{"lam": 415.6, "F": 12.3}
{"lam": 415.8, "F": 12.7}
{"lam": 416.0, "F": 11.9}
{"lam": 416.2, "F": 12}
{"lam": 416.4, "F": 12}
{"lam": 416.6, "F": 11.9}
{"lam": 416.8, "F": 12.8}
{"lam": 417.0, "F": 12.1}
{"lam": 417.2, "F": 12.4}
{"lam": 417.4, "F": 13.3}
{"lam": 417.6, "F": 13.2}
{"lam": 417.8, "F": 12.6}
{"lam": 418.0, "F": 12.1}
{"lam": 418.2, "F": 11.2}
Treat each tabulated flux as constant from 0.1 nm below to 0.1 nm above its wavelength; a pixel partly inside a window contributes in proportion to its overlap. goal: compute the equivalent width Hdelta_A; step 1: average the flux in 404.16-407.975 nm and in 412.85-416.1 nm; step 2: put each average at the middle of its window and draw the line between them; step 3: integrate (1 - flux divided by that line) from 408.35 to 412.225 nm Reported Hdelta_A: -0.43 nm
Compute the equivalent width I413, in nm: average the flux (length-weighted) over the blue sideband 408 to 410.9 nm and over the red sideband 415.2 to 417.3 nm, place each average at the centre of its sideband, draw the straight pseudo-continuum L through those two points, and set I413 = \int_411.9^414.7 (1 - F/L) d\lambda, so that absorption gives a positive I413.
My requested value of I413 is 0.10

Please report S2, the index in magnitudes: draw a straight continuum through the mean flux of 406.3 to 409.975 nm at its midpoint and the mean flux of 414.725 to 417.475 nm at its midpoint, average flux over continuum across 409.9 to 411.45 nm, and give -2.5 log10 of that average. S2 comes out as -0.10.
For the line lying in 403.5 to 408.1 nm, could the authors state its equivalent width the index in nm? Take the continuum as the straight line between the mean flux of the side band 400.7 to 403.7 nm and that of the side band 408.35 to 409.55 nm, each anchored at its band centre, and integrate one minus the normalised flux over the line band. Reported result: 0.24 nm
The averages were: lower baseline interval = 13.4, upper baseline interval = 14.6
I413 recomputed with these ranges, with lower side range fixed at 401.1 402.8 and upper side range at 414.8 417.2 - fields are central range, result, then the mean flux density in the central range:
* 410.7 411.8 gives -0.22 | 15.3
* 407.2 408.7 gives -0.06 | 13.5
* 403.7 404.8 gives 0.04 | 12.8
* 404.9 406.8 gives -0.03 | 13.4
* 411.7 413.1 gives -0.03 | 12.9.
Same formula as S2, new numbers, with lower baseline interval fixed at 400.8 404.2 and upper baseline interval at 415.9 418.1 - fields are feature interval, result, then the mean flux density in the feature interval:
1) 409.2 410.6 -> -0.12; 14.5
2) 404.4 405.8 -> 0.10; 12.2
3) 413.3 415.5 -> -0.02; 12.9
